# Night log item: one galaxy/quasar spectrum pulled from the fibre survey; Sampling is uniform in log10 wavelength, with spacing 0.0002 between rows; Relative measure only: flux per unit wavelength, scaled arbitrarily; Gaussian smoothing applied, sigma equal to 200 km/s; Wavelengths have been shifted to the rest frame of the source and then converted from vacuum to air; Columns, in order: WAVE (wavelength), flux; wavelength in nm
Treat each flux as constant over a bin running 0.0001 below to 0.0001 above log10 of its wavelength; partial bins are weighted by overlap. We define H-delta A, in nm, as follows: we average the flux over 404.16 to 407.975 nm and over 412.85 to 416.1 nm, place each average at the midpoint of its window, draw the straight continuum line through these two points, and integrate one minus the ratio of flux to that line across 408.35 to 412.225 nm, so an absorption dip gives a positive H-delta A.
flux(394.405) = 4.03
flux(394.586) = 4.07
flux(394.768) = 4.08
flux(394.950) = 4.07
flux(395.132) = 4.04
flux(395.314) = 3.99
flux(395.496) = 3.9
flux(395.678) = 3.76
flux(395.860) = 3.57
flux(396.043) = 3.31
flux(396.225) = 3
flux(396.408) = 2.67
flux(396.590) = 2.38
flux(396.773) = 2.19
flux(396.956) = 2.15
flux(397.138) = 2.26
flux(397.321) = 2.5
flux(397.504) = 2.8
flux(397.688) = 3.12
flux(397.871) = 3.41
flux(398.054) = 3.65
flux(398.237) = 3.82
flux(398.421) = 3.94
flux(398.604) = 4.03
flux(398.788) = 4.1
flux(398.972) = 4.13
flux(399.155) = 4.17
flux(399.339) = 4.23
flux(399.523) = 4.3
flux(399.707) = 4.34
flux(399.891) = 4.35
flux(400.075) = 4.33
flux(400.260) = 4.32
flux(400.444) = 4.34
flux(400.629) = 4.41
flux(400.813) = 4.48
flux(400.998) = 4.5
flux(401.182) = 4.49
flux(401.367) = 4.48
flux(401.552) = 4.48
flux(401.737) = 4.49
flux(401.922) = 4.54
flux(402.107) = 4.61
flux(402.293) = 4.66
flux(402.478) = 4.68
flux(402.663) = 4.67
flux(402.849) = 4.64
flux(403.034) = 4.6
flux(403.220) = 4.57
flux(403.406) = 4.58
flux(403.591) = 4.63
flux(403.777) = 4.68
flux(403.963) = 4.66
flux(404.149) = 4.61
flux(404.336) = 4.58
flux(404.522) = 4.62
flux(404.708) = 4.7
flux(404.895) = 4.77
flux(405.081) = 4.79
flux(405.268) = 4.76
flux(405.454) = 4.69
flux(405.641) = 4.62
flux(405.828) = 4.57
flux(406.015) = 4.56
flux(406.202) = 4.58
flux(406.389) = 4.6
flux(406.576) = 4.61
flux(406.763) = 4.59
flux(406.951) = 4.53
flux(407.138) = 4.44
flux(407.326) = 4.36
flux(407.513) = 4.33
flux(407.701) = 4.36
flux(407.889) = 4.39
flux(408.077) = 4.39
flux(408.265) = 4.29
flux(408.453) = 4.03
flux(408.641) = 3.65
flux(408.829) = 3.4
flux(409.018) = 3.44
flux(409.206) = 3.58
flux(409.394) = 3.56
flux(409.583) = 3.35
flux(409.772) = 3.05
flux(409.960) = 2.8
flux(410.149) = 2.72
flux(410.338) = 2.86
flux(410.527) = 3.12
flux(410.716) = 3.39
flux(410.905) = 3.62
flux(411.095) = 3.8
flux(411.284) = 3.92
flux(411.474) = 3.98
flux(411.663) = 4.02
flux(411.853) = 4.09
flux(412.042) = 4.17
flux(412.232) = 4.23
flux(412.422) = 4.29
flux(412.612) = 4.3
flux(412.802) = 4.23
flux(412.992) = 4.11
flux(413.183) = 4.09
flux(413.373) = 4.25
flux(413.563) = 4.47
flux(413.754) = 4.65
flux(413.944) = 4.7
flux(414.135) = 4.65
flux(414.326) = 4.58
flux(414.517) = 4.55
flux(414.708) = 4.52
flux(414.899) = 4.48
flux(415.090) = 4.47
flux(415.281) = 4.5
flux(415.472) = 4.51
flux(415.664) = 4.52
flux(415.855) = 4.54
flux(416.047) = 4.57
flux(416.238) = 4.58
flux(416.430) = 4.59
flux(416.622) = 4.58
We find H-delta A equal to 0.84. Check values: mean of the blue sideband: 4.57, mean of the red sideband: 4.47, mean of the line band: 3.55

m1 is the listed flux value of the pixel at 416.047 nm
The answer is 4.57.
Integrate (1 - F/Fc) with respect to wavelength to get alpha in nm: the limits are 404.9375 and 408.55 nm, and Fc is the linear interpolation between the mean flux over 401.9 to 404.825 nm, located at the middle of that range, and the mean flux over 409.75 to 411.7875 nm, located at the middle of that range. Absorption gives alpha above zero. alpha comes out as -0.38 nm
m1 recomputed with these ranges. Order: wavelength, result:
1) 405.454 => 4.69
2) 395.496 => 3.9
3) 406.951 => 4.53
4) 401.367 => 4.48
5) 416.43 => 4.59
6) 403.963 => 4.66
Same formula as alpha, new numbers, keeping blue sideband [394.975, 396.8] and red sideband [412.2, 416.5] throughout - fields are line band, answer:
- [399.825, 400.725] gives -0.18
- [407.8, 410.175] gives 0.30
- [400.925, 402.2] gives -0.29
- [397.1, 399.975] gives -0.17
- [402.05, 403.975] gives -0.44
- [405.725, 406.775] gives -0.16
